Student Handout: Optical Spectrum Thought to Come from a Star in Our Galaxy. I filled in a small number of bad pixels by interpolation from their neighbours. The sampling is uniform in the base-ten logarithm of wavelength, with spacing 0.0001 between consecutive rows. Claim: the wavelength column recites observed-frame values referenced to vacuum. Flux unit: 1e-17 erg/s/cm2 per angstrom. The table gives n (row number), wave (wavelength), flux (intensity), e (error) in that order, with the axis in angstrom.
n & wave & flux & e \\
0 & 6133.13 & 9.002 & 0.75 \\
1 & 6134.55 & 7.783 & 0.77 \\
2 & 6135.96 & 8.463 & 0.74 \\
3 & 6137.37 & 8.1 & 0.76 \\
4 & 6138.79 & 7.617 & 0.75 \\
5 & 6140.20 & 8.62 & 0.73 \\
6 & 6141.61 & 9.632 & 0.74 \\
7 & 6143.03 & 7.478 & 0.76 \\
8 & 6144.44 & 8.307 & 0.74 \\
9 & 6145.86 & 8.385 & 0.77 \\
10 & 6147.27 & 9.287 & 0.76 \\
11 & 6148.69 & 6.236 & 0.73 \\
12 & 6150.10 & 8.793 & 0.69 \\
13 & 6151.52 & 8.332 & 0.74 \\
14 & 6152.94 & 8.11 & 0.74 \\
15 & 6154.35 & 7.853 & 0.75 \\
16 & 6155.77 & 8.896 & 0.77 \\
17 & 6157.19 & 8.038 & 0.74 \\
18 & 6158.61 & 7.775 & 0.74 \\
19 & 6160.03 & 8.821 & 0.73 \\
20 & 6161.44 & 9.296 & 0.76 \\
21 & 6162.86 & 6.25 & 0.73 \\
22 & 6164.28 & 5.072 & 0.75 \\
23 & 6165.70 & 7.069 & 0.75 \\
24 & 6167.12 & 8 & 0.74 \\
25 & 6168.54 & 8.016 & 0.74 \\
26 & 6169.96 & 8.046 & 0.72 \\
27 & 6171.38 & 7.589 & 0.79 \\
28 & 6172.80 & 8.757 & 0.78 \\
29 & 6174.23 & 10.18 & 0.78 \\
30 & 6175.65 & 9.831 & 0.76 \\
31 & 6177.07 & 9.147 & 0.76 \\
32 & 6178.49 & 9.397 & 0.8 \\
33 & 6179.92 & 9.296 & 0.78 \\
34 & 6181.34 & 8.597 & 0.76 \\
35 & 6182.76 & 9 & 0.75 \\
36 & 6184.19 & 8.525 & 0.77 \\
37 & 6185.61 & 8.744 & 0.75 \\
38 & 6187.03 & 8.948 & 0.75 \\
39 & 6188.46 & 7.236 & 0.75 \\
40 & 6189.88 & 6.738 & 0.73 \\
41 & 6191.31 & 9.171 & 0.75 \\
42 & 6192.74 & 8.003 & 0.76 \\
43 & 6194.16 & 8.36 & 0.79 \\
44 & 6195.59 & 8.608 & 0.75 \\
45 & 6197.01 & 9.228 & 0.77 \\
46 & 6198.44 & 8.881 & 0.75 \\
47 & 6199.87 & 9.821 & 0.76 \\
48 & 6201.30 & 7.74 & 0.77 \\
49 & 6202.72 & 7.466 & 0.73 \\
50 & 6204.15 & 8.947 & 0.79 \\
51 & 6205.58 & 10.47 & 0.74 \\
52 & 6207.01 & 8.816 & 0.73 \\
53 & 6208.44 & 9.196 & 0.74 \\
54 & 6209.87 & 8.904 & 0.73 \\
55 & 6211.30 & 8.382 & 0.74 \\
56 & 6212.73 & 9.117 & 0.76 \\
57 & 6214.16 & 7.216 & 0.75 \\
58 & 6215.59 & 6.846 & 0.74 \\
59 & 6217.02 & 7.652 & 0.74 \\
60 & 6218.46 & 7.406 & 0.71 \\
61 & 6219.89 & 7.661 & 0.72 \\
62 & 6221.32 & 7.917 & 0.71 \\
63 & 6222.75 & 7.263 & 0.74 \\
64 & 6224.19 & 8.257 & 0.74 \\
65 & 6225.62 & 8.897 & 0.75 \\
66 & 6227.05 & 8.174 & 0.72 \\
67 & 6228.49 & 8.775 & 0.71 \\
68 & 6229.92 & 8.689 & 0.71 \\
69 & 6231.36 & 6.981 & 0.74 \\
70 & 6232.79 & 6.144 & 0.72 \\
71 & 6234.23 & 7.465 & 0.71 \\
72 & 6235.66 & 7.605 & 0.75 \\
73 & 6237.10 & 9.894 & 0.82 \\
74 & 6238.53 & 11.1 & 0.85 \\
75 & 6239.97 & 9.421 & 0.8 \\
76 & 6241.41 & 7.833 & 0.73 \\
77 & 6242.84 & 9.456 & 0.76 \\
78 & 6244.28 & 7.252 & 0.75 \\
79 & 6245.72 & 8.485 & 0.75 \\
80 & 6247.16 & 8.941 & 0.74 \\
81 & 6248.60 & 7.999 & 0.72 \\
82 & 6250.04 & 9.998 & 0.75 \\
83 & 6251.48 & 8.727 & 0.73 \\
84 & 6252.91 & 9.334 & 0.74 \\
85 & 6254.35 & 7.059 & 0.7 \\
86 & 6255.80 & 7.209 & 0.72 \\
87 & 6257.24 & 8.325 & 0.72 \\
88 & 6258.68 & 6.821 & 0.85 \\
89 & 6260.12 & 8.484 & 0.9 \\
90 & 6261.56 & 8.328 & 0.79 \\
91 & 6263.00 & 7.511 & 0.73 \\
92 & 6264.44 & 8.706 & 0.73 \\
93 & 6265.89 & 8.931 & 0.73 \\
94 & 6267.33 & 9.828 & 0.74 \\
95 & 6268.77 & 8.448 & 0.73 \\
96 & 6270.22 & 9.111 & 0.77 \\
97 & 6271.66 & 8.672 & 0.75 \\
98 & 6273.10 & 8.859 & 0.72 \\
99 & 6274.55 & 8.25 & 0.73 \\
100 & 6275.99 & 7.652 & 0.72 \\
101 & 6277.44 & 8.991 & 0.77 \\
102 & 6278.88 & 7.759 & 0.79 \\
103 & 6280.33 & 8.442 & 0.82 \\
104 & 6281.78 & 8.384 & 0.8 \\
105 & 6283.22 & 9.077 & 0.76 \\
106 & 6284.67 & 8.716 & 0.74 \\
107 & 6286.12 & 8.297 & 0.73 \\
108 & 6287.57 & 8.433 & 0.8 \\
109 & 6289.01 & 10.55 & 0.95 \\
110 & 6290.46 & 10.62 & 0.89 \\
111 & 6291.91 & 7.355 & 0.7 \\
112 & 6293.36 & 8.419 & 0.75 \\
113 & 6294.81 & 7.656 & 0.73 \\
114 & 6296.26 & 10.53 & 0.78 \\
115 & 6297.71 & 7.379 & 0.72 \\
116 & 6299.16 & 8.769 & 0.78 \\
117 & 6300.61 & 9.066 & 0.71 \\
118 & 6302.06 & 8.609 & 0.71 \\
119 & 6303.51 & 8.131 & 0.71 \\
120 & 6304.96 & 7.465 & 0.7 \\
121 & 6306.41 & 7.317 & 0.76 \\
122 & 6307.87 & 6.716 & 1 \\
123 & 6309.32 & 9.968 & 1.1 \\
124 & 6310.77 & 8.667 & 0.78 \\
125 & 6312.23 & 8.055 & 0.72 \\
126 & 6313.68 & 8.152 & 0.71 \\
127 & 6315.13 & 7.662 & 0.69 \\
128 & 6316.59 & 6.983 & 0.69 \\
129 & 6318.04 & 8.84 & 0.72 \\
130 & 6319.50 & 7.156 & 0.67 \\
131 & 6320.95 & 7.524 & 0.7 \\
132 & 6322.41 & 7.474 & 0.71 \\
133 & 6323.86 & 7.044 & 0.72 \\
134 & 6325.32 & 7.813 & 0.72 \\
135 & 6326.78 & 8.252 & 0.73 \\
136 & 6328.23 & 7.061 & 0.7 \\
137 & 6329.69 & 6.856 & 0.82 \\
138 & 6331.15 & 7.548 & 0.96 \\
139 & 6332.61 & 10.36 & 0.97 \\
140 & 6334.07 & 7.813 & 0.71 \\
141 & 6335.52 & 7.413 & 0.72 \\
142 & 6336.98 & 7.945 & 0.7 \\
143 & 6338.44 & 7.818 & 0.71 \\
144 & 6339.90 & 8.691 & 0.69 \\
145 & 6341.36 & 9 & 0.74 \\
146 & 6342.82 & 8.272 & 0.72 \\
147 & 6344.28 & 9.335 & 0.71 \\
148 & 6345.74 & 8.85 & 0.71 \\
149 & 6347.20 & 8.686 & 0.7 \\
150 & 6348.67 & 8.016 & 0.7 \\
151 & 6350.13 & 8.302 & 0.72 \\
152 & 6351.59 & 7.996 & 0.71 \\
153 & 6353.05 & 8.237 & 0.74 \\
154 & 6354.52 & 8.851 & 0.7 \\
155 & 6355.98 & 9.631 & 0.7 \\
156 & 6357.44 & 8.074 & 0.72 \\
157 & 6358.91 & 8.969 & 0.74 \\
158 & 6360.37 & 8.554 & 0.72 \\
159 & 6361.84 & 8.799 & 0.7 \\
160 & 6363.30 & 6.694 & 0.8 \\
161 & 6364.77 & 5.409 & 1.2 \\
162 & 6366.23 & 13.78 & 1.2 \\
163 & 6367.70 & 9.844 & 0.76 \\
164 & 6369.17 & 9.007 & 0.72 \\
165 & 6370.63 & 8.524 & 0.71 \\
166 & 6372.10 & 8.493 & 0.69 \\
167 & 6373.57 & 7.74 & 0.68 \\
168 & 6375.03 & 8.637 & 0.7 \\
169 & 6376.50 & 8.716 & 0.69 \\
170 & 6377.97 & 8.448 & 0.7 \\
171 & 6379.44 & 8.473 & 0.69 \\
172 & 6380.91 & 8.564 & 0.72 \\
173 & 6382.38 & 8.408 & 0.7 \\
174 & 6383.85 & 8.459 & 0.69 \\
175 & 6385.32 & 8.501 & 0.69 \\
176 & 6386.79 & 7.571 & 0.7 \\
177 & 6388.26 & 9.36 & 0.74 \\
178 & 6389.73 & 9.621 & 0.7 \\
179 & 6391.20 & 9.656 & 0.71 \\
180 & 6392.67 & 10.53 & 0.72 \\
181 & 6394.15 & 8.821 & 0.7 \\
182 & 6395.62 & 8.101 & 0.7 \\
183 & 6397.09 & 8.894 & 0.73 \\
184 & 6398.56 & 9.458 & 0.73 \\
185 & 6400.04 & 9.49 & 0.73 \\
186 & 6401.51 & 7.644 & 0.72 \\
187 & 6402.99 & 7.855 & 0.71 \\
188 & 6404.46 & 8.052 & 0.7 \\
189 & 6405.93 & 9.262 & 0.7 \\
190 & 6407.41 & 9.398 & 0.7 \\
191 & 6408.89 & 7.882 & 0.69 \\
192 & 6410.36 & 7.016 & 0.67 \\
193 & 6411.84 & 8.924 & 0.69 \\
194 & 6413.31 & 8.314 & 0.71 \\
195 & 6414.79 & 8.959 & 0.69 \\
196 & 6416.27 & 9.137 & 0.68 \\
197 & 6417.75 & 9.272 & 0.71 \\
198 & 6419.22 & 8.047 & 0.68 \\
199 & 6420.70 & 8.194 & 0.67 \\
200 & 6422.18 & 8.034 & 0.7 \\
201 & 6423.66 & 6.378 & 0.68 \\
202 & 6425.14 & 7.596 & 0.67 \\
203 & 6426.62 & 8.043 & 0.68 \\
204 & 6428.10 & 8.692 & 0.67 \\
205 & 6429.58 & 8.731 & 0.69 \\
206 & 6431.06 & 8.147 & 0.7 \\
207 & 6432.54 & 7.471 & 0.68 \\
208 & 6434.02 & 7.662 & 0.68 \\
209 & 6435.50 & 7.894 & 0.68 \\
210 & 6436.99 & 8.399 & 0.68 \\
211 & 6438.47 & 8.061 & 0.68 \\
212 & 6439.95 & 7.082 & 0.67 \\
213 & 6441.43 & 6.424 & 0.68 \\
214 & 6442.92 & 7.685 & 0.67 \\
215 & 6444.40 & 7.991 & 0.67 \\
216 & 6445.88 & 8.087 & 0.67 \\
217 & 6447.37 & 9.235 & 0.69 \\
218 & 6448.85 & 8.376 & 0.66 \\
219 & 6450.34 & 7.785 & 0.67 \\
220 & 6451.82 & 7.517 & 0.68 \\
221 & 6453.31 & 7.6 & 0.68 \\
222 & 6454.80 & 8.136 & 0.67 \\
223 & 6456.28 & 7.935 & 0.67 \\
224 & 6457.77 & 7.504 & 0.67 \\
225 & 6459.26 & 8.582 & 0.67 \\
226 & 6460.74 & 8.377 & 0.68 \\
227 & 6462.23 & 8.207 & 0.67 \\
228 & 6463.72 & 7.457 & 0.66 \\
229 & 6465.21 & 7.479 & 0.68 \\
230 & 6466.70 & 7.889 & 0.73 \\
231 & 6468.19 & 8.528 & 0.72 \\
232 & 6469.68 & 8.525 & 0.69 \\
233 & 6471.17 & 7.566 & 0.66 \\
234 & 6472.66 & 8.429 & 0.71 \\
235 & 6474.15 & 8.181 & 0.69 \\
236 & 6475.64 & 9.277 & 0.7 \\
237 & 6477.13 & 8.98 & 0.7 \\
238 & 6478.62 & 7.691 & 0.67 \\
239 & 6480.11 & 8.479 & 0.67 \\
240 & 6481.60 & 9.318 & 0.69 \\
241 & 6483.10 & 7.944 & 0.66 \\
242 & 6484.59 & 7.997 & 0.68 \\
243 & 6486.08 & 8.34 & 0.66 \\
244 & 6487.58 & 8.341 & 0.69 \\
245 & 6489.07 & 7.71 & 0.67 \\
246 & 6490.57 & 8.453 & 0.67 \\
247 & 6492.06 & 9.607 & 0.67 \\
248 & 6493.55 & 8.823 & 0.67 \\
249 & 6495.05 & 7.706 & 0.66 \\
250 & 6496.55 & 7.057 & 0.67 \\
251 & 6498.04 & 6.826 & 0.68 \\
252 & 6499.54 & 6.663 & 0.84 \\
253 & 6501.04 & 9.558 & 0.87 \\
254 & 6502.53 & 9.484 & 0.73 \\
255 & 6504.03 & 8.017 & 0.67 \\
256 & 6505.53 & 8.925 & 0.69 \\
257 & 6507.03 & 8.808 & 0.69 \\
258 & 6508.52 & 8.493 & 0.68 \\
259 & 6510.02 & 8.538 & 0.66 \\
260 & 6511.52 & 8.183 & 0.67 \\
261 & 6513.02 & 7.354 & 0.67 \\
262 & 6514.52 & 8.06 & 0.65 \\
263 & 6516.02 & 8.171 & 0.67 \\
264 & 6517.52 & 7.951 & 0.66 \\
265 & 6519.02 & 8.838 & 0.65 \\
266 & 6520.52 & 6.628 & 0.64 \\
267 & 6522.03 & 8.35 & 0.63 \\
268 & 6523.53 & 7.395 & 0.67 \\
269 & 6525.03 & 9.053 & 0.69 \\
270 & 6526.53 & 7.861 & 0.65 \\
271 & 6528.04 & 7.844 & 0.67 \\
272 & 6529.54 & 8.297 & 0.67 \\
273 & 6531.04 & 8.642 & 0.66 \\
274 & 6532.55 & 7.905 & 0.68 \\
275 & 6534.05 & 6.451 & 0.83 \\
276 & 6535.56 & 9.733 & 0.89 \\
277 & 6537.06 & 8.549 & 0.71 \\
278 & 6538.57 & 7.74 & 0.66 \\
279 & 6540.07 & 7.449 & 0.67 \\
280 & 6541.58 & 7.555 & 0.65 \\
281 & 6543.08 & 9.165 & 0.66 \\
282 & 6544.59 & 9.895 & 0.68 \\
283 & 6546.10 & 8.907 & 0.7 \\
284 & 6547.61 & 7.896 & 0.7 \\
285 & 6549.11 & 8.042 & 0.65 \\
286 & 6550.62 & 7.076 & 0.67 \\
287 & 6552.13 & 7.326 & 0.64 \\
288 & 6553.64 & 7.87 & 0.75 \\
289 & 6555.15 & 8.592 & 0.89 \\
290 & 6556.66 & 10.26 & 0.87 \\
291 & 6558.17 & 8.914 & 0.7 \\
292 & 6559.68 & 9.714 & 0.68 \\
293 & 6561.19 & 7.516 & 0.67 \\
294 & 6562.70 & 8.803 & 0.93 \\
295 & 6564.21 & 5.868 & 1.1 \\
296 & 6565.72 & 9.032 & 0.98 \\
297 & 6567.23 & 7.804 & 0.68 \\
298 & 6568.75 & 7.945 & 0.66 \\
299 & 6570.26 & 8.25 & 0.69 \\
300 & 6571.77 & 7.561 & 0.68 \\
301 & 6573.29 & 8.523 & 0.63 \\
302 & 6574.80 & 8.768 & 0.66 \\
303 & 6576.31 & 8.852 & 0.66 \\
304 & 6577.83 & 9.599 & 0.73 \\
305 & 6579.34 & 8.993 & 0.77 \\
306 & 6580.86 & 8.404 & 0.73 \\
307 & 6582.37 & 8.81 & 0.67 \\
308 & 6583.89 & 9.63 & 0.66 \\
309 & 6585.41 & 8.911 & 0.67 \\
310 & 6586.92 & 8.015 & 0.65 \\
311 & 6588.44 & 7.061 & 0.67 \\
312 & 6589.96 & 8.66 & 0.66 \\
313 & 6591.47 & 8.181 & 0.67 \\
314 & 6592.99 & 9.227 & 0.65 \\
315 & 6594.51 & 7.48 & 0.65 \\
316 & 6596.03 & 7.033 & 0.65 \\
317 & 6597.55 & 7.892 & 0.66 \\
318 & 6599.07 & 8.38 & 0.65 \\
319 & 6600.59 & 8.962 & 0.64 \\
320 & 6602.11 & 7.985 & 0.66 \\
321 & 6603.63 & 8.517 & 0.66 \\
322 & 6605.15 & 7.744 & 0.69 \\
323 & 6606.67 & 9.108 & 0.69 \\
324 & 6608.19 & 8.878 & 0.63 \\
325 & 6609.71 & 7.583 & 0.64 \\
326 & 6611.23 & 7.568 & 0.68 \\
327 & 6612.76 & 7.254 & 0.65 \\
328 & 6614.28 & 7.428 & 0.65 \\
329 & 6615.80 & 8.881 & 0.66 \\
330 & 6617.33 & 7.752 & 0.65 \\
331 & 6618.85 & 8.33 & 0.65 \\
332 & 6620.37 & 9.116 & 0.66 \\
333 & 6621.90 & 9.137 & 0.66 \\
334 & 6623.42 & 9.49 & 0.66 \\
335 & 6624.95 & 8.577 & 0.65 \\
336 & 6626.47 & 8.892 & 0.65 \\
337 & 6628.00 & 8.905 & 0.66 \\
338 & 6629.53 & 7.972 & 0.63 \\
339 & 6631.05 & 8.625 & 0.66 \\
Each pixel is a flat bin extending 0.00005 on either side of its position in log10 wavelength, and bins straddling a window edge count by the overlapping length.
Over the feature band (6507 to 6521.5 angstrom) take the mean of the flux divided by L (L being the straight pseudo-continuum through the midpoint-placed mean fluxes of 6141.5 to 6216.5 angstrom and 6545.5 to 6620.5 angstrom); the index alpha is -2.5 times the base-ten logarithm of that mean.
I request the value 0.031 mag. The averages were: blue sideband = 8.38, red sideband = 8.29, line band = 8.07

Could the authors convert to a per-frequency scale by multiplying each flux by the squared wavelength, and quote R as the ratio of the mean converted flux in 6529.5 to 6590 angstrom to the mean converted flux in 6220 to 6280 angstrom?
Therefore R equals 1.1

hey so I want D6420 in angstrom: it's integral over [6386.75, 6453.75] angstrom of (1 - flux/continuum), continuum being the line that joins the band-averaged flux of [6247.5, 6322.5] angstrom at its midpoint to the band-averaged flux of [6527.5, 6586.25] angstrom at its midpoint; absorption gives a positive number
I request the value 0.5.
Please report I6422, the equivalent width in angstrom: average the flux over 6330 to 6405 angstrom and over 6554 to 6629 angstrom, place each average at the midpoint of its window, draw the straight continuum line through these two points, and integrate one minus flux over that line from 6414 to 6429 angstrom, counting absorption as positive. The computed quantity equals 0.6 angstrom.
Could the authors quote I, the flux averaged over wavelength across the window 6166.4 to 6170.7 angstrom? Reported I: 8.02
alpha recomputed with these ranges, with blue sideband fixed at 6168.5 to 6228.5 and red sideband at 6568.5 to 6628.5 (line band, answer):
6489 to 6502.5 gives 0.04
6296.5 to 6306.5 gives 0.03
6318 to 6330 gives 0.13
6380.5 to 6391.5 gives -0.04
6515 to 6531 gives 0.05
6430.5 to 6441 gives 0.09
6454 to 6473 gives 0.05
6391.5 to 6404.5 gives -0.05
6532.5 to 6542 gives 0.07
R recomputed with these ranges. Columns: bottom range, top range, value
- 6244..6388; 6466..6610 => 1.06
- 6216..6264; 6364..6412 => 1.12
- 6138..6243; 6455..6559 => 1.09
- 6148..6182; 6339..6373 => 1.12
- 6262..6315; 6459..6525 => 1.03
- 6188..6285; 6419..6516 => 1.04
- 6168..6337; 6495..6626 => 1.09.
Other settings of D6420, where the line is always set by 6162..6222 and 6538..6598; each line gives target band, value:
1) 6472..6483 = -0.3 angstrom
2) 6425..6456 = 1.5 angstrom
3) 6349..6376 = -1.0 angstrom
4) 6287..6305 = -0.9 angstrom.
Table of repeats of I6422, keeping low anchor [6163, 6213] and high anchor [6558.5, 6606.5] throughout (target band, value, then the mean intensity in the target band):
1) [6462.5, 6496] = 0.36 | 8.3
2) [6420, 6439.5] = 1.11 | 7.93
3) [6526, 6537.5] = 0.29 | 8.15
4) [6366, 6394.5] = -1.84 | 8.97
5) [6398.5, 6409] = -0.25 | 8.61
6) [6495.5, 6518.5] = 0.64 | 8.14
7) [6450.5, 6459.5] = 0.61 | 7.83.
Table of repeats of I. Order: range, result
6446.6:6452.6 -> 8.22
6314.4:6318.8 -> 7.82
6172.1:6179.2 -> 9.46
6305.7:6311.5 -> 8.16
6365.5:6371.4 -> 10.3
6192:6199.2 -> 8.62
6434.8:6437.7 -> 8.12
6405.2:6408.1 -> 9.31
